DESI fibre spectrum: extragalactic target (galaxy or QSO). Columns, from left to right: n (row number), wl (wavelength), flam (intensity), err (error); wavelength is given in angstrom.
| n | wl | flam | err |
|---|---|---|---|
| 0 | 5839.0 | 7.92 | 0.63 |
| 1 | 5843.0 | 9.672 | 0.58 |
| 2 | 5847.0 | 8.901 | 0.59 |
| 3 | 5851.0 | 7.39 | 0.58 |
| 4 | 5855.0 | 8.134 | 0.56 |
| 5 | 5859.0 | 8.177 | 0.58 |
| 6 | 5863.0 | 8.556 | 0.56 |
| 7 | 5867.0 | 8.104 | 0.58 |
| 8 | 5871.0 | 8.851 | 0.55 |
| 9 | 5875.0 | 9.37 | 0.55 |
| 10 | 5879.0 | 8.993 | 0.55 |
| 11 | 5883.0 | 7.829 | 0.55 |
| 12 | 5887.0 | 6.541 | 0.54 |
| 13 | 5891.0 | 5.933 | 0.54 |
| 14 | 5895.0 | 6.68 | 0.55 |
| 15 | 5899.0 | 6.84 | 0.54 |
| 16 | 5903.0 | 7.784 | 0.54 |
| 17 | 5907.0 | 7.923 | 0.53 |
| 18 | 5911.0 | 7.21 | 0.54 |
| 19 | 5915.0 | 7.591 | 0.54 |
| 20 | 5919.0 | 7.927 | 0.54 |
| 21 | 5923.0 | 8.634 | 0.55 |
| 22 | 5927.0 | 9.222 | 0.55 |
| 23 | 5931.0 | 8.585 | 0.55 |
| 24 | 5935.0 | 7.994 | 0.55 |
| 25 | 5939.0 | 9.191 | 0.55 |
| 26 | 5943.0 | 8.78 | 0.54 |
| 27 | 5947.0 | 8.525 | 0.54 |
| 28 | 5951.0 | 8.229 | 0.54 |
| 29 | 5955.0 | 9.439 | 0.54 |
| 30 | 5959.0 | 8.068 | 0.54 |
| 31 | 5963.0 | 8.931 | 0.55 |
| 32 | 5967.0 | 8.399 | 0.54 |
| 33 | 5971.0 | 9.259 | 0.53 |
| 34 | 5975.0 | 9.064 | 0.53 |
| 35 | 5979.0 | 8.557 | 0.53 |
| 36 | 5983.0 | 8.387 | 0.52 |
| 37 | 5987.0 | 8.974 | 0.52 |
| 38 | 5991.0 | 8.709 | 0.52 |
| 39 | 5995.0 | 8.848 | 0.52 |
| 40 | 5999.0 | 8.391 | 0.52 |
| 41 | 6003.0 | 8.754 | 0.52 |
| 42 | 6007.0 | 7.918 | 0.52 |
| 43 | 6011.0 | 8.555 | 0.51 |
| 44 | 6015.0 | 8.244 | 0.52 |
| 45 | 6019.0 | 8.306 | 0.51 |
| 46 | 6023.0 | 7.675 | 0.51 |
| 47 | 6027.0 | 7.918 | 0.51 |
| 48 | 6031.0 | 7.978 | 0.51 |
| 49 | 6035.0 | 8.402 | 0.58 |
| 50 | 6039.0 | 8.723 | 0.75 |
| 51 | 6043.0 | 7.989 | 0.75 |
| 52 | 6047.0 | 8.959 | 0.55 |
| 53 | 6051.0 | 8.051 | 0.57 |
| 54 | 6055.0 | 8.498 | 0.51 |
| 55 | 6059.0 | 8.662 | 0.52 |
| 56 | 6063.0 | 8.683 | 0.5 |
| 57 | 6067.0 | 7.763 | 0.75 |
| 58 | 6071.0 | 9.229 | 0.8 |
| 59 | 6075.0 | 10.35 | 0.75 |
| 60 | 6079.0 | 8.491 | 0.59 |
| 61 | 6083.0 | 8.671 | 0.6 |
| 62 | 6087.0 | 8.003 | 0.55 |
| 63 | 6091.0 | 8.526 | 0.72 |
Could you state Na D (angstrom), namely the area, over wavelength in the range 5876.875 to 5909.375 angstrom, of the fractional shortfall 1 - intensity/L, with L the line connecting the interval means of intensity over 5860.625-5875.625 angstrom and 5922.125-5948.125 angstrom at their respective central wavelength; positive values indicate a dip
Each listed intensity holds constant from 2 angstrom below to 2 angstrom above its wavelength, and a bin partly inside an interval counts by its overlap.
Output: 5.1 angstrom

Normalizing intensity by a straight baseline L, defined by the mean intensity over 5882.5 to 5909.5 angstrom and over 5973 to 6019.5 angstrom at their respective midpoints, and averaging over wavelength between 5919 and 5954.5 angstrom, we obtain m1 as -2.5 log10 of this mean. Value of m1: -0.131 mag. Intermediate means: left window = 7.04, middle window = 8.64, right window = 8.57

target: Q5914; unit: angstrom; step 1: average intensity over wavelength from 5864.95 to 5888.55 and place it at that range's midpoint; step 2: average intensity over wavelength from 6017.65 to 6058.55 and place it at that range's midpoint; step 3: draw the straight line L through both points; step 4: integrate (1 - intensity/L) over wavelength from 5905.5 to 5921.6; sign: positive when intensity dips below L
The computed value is 1.2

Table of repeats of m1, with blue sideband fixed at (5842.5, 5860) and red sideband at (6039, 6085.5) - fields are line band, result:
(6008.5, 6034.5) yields 0.06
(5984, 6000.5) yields -0.02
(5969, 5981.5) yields -0.05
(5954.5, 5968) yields -0.02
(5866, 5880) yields -0.06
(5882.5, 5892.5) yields 0.26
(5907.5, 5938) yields 0.04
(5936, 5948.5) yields -0.04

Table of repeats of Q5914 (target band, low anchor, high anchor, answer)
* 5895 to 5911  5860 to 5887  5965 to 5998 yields 2.2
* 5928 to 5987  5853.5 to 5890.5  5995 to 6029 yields -3.3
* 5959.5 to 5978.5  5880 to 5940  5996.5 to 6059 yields -1.9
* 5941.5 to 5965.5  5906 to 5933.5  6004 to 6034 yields -1.5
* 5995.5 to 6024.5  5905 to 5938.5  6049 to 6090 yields 0.5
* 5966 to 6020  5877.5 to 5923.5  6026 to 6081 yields -3.3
